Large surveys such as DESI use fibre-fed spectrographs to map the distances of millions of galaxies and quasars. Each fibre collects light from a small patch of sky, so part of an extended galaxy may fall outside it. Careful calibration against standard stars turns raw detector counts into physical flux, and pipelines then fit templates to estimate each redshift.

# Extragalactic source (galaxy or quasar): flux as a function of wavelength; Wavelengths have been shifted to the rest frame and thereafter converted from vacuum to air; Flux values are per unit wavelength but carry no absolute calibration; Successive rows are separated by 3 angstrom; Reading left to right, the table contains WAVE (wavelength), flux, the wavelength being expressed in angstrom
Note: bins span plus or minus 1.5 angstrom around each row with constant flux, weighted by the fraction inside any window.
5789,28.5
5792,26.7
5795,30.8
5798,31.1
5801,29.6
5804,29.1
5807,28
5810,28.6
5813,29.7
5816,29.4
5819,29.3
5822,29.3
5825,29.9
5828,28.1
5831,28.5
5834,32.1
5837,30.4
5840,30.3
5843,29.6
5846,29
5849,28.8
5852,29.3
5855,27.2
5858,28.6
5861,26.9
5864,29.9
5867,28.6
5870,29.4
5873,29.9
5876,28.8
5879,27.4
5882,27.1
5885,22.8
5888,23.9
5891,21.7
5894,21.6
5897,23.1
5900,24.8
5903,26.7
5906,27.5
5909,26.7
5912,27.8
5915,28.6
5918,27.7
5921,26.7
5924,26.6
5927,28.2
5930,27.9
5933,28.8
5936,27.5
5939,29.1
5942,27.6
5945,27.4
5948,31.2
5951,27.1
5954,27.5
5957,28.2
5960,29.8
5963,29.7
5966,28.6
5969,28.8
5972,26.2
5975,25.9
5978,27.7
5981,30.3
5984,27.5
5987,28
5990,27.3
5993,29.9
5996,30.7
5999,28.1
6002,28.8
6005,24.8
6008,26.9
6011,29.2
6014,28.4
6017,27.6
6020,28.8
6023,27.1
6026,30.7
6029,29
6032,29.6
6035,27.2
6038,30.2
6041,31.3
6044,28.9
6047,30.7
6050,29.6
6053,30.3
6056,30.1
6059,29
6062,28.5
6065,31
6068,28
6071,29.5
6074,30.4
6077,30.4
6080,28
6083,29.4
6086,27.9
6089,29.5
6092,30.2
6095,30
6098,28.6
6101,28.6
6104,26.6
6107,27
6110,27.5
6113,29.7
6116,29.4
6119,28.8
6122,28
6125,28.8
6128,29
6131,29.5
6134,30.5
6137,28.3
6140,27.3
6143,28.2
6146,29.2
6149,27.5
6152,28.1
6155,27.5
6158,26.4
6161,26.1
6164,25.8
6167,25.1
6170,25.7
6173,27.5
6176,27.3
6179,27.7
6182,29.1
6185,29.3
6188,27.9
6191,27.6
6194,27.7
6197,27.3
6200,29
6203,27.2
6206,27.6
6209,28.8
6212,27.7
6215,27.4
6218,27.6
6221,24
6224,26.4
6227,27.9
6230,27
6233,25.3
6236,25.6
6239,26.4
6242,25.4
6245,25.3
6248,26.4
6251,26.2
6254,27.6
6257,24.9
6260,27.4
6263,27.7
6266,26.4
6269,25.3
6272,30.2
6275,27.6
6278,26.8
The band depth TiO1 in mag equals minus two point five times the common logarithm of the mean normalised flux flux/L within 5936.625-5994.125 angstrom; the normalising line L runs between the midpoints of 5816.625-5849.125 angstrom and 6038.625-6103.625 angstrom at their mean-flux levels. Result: 0.05 mag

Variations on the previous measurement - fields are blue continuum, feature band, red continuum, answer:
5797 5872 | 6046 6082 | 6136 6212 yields -0.057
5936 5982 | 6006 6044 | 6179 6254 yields -0.030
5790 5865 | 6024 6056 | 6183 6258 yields -0.065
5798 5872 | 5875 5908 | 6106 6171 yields 0.159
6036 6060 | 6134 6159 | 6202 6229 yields 0.013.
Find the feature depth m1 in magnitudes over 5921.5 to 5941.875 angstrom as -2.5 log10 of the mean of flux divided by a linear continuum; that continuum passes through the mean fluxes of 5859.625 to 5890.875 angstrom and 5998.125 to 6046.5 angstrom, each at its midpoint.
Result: -0.01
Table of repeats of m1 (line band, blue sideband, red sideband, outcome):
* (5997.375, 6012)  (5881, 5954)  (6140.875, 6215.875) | -0.02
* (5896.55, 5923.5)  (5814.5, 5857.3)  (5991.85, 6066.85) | 0.10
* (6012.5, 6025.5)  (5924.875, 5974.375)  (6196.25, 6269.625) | -0.01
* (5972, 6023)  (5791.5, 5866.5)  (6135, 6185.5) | 0.01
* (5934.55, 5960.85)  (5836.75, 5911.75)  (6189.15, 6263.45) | -0.05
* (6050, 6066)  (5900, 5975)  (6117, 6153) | -0.05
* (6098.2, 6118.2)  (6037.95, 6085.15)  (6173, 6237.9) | 0.03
